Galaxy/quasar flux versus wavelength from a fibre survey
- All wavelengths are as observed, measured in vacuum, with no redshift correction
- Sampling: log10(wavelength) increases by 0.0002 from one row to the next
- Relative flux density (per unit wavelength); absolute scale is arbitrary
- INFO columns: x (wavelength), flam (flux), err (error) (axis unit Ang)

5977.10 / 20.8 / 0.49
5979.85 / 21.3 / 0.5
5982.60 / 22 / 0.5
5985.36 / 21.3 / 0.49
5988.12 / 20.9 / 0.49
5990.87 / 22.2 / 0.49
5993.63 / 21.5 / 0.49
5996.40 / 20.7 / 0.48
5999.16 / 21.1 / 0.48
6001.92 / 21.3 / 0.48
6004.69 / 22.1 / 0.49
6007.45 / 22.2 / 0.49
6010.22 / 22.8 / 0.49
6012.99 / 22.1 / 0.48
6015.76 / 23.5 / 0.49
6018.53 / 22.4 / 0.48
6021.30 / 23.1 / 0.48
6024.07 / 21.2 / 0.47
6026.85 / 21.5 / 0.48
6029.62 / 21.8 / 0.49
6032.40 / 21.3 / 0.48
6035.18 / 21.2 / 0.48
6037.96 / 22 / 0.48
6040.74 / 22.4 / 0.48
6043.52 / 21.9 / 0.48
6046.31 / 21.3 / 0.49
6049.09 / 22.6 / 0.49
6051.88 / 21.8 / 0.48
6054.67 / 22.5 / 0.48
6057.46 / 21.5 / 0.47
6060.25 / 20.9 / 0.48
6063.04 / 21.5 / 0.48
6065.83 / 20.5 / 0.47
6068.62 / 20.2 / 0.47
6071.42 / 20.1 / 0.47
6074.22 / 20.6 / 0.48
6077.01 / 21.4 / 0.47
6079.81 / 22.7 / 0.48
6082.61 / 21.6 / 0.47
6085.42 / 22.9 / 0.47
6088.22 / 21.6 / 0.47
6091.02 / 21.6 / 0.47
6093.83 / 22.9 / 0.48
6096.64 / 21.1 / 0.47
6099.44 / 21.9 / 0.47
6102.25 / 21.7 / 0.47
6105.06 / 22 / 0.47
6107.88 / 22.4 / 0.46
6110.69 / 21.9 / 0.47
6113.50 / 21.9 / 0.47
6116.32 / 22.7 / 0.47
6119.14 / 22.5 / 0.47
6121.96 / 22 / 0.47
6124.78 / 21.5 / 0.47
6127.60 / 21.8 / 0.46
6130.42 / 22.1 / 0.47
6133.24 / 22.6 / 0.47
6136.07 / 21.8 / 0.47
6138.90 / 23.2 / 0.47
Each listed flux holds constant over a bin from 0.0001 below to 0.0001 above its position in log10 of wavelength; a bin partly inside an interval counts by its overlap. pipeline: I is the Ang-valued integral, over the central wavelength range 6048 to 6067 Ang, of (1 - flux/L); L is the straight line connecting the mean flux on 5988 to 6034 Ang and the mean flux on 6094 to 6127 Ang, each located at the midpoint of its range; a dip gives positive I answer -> 0.3 Ang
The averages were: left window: 21.9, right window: 22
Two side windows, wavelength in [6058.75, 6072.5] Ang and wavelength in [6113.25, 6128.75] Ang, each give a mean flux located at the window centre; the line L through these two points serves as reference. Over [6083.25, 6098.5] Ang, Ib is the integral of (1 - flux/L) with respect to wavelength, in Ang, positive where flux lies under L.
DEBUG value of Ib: -0.5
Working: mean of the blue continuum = 20.7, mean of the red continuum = 22.1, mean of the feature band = 22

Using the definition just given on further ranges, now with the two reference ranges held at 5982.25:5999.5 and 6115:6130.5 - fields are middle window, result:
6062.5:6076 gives 0.78 Ang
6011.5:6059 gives -0.88 Ang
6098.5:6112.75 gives 0.01 Ang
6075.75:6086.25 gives -0.12 Ang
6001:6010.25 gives -0.26 Ang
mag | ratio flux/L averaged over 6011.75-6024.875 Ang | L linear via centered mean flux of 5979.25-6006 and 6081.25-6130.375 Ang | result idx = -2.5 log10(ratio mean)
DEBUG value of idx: -0.05 mag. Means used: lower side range 21.4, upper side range 22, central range 22.5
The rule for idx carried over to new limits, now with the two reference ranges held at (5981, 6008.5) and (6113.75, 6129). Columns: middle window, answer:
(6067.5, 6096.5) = 0.02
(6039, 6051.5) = -0.01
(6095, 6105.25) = 0.02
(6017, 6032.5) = -0.02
